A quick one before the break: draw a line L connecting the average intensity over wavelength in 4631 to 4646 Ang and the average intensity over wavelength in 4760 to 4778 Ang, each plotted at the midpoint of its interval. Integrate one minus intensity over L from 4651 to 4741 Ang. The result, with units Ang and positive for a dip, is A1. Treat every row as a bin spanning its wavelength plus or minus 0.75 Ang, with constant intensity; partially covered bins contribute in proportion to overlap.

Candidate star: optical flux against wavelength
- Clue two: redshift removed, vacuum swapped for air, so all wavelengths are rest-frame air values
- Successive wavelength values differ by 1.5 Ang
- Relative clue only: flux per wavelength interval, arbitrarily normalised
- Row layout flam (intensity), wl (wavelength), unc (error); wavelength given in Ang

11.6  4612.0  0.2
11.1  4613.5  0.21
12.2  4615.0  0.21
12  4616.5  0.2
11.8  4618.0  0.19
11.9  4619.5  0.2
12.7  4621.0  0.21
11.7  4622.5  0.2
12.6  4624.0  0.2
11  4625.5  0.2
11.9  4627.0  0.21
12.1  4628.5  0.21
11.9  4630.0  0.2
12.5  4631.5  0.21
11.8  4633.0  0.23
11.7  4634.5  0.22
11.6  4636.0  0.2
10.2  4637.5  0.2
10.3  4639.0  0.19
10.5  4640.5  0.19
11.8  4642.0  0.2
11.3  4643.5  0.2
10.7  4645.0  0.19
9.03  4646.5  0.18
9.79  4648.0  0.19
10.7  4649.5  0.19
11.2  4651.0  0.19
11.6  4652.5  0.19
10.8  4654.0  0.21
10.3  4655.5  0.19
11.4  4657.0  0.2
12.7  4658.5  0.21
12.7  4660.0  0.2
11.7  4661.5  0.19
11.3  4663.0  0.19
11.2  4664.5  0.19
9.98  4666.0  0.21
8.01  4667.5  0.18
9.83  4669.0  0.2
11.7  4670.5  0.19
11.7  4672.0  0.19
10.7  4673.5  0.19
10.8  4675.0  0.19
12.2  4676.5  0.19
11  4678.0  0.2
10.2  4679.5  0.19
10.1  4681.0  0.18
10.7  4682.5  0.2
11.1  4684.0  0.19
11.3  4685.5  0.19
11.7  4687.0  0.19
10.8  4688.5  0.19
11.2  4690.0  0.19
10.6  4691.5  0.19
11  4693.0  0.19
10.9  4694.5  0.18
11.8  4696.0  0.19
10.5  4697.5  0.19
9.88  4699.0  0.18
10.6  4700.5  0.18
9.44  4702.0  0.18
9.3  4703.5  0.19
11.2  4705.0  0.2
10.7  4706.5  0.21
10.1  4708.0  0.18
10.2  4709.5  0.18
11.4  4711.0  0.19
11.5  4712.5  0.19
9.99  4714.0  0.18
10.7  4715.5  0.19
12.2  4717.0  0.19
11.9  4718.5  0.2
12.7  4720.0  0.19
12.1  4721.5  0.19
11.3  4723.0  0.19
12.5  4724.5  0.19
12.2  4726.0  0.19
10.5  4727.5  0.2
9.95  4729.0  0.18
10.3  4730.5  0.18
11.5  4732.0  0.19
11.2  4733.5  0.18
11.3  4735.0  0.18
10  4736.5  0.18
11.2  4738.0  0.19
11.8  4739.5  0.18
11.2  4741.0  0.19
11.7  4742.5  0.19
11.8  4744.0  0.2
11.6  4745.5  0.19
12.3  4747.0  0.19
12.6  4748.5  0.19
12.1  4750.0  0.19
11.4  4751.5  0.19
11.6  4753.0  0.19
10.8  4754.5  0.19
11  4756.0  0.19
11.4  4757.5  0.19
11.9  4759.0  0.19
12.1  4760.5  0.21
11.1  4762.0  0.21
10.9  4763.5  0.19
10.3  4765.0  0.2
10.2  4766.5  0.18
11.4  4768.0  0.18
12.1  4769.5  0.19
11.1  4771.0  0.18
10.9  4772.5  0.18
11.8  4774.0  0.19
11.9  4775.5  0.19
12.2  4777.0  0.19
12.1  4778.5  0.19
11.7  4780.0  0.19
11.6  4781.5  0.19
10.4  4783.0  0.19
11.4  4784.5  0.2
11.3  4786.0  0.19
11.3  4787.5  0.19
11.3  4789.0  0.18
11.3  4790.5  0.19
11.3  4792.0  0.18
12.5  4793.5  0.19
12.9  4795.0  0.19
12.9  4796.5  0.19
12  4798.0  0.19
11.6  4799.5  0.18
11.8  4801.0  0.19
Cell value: 1.9 Ang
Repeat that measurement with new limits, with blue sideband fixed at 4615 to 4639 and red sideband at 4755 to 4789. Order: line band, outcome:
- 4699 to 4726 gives 1.14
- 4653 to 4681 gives 1.63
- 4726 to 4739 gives 0.71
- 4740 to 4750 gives -0.39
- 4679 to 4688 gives 0.59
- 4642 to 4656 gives 1.26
